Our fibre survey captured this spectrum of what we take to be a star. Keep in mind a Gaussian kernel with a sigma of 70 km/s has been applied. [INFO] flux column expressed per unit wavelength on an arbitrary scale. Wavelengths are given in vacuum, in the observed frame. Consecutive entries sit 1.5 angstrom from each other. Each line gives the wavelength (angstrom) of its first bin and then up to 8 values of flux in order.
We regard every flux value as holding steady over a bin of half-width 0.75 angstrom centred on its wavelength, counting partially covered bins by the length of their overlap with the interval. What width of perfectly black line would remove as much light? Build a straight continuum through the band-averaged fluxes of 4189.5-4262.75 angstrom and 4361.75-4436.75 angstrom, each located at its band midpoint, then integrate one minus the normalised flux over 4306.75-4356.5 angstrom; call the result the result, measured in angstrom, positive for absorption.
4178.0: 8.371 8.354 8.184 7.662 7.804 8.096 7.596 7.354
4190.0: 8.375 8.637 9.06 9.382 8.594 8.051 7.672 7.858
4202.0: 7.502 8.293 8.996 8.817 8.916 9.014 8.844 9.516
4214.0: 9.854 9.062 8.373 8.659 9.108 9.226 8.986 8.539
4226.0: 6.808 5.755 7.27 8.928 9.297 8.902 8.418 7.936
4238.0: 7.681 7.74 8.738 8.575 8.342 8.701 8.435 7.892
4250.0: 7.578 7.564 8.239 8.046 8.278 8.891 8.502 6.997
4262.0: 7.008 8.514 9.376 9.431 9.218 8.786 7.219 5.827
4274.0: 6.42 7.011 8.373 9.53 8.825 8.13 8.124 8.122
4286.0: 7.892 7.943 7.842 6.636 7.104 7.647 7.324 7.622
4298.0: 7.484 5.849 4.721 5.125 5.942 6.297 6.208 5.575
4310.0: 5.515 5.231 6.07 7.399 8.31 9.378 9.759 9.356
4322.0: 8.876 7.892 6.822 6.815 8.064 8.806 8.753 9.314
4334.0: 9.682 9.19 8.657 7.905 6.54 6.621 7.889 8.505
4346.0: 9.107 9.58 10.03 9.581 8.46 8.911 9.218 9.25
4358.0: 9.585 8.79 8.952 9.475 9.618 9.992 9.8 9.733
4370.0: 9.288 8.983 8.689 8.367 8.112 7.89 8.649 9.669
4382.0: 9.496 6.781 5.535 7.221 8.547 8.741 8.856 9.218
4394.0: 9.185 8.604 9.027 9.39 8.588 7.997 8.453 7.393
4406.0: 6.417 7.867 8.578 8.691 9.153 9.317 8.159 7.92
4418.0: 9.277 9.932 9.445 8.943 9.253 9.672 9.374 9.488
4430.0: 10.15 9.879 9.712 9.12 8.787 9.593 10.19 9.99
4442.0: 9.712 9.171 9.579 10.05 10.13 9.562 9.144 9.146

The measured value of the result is 2.8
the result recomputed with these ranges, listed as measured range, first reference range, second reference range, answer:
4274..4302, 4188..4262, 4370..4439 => 3.2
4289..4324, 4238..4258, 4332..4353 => 6.0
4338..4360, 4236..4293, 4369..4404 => -0.8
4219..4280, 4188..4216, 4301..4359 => 1.6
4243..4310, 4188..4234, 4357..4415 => 7.6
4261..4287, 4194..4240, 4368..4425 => 1.2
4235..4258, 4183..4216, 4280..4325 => -0.7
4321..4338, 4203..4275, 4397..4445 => 0.4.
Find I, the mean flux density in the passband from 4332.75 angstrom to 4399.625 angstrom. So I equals 8.76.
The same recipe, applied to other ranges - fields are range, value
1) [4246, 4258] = 8.11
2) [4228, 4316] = 7.63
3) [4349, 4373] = 9.31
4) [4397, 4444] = 9.02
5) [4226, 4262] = 8.07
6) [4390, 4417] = 8.5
